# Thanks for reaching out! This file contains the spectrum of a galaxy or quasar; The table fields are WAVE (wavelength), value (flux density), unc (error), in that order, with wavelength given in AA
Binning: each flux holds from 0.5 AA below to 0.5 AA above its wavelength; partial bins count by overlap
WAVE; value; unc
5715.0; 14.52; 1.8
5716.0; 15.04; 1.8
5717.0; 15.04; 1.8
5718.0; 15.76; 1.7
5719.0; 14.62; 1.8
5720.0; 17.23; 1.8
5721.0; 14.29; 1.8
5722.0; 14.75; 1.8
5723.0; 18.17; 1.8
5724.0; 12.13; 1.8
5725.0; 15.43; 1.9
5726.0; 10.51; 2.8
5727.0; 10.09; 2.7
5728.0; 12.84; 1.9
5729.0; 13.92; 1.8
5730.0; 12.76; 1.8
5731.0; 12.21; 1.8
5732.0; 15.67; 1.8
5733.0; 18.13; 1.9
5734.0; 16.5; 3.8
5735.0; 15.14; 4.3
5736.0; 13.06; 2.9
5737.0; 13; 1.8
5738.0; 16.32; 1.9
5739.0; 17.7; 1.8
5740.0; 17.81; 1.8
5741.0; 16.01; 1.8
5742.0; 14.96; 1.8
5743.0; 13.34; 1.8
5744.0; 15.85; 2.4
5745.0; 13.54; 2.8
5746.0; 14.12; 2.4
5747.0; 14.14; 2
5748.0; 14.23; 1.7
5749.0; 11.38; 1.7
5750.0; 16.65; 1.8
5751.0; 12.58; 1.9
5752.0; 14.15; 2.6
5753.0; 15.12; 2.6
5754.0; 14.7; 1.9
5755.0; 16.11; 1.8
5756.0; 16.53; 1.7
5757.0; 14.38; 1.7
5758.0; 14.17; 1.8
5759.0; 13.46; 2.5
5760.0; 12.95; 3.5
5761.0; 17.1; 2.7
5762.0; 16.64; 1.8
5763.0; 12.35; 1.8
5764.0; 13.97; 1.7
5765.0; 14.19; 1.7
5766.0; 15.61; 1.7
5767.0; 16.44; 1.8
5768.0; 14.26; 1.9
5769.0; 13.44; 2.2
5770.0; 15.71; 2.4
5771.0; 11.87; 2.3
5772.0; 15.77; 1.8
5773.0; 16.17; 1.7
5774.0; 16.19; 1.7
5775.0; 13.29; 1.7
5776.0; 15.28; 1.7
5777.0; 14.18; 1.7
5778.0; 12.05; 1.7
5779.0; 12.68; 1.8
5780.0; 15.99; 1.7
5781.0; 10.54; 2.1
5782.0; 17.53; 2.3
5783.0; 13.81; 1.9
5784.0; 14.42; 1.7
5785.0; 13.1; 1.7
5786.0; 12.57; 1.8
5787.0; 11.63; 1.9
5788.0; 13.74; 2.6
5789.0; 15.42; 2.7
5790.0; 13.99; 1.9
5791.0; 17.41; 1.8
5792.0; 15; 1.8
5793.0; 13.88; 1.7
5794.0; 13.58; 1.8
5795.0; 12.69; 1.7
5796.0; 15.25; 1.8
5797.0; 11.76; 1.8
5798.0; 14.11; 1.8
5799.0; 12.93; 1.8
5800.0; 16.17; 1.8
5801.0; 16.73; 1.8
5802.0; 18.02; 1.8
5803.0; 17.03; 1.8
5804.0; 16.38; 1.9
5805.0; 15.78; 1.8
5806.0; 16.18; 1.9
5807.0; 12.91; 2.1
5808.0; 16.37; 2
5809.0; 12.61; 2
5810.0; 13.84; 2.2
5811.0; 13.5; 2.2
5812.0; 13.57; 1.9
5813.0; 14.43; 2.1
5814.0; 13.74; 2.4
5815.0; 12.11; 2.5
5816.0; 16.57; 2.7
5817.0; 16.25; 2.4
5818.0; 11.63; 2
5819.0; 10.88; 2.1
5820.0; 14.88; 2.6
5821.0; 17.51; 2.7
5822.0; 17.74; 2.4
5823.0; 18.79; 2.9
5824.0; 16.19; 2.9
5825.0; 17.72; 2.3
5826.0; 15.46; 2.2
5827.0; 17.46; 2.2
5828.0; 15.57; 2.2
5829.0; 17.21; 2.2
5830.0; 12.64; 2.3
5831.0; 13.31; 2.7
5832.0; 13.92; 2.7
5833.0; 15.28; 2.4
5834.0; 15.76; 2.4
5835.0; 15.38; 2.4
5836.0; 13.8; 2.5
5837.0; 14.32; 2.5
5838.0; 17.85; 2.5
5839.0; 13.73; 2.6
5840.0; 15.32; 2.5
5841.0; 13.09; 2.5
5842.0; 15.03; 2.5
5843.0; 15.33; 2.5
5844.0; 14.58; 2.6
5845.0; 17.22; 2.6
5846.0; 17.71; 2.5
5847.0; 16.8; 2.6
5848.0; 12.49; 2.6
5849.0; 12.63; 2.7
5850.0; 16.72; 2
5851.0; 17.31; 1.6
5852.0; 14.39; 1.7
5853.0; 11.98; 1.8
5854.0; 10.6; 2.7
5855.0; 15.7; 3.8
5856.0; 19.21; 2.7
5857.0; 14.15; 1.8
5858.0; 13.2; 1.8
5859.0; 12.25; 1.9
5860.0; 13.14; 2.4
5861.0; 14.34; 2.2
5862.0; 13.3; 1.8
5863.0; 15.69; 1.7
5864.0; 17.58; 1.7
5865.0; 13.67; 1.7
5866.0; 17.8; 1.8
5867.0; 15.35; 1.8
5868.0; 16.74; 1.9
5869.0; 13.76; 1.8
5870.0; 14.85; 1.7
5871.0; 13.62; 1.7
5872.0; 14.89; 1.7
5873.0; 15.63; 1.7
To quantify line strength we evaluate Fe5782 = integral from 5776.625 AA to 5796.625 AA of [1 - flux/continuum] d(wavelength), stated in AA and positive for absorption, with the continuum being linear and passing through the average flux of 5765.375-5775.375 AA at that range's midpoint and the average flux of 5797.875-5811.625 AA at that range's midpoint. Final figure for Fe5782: 1.4 AA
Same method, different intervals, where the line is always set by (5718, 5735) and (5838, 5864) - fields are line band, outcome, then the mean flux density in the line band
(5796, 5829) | -1.2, 15.2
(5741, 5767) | -0.1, 14.6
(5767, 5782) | 0.2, 14.3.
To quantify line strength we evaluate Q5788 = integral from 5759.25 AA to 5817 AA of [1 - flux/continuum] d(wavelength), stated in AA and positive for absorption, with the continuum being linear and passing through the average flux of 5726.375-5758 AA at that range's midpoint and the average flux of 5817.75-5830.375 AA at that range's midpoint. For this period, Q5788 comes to 2.9 AA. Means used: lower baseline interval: 14.6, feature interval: 14.5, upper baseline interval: 15.8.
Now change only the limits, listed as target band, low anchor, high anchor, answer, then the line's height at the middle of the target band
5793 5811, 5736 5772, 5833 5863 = -0.1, 14.7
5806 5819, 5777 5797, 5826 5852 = 0.6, 14.5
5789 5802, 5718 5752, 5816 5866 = 0.2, 14.8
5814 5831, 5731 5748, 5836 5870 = -0.5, 15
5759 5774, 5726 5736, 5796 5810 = -0.3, 14.5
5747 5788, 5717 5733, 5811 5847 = 0.8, 14.6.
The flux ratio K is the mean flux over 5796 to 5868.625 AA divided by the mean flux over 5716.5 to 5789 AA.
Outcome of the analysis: 1.04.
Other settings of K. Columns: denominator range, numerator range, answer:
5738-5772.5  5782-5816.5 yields 0.98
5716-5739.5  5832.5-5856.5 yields 1.03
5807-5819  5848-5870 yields 1.06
